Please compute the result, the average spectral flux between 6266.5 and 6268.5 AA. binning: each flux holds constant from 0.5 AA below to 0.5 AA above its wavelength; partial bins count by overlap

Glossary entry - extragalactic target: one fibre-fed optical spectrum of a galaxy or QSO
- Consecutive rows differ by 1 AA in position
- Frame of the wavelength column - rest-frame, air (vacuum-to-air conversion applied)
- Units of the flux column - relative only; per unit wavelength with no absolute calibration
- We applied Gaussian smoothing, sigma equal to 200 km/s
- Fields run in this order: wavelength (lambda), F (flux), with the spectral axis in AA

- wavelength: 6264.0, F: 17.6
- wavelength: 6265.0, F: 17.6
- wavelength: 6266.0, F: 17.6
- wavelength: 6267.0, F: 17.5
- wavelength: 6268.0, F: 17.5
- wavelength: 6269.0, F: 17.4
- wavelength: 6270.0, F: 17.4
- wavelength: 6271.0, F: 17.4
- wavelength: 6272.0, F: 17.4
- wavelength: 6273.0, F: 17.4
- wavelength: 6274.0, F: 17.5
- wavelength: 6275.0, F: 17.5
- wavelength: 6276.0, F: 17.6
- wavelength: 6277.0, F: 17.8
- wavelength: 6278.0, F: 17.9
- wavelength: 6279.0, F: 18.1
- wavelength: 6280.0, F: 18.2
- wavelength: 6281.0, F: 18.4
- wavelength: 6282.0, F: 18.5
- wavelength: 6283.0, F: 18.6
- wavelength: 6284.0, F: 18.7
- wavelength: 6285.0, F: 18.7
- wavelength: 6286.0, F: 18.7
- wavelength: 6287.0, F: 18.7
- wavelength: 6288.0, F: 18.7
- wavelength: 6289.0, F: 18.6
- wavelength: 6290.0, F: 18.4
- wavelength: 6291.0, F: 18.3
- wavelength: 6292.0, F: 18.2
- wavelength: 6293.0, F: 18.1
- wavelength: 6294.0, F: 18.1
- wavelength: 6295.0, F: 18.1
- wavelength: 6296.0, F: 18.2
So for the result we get 17.5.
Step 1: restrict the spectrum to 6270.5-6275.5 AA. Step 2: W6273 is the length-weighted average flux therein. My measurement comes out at 17.4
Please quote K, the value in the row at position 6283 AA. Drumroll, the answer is 18.6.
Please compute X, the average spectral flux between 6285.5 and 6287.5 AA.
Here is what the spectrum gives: 18.7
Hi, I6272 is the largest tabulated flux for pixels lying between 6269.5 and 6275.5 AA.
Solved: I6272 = 17.5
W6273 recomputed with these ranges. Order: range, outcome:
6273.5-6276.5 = 17.5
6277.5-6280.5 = 18.1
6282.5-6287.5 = 18.7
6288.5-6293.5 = 18.3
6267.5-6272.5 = 17.4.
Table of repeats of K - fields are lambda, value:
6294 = 18.1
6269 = 17.4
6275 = 17.5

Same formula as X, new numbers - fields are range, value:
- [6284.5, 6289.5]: 18.7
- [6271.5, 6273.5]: 17.4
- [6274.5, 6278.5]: 17.7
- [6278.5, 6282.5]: 18.3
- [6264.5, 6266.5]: 17.6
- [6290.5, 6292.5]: 18.2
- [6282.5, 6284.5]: 18.6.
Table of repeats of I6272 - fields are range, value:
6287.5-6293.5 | 18.7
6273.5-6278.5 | 17.9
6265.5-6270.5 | 17.6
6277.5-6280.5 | 18.2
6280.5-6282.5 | 18.5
